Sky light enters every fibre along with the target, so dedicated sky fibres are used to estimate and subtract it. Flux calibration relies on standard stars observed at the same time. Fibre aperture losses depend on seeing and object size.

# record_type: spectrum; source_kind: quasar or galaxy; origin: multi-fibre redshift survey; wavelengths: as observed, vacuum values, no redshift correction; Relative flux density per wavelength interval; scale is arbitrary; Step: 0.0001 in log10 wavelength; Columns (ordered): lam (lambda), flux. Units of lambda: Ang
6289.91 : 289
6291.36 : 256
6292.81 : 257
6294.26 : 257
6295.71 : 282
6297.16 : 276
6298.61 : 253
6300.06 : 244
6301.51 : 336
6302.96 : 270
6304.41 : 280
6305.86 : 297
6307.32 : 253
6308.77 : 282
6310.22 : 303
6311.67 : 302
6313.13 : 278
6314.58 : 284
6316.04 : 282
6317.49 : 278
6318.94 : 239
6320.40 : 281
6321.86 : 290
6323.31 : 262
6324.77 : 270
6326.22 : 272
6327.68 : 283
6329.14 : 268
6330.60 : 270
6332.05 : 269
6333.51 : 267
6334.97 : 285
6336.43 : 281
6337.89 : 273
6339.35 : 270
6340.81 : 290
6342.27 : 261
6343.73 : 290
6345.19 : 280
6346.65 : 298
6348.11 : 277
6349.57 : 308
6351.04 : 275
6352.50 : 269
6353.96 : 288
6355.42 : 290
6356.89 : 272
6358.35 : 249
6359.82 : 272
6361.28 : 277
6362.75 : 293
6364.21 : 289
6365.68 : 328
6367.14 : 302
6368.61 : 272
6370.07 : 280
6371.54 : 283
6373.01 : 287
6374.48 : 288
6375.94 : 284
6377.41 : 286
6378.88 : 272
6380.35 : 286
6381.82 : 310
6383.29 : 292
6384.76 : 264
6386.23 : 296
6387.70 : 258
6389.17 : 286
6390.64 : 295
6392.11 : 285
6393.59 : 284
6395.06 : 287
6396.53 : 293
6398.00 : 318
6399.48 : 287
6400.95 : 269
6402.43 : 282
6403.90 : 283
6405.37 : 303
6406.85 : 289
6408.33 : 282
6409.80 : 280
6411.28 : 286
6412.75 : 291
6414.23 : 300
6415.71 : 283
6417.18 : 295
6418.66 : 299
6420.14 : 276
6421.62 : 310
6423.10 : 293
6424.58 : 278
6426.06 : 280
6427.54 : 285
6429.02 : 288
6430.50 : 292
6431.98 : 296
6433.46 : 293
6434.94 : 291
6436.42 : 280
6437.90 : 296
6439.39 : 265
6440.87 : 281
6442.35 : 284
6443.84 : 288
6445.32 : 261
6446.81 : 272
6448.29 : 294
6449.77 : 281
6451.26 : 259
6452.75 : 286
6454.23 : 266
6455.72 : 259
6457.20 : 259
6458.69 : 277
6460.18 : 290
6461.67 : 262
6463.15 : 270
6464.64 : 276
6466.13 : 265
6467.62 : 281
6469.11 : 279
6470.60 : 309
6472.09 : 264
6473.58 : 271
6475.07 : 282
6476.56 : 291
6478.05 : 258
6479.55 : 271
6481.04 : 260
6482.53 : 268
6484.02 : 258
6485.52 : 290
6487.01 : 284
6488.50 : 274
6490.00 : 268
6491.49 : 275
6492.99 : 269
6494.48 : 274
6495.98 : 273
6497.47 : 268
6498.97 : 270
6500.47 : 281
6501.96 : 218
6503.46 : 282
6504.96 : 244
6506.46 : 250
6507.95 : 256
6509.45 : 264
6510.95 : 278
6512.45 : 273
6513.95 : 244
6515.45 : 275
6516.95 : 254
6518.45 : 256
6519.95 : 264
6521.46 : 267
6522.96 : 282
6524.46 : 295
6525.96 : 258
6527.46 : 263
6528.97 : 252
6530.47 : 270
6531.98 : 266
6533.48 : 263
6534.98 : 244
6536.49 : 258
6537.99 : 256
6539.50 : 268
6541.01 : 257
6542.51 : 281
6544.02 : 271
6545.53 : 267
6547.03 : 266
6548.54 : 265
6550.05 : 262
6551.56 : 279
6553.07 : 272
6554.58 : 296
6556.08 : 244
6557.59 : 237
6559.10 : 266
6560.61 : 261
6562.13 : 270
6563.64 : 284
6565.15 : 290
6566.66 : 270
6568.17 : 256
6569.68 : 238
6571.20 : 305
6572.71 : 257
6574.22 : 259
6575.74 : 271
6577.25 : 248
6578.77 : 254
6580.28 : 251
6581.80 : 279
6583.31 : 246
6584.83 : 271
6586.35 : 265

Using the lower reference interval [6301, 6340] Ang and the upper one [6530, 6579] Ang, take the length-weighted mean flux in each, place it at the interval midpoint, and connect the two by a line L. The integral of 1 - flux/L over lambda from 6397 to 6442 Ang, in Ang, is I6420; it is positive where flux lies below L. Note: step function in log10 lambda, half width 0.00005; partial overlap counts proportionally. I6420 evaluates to -2.56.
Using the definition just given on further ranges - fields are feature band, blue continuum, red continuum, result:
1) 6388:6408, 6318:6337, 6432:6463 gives -1.0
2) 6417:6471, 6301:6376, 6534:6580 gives -1.6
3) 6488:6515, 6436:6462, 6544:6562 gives 0.6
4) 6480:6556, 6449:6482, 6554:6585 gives 0.7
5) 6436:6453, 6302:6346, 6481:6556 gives -0.5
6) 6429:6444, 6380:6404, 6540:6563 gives -0.3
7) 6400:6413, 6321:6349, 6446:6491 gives -0.4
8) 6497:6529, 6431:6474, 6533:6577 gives 0.8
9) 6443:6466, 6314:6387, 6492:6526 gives -0.2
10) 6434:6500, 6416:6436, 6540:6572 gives 1.9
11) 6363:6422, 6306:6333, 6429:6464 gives -2.3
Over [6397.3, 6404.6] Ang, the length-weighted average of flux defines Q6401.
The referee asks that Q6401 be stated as 287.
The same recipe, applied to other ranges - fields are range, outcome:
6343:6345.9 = 285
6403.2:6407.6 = 291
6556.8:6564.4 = 263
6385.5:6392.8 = 284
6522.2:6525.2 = 289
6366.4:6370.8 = 285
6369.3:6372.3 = 281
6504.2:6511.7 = 258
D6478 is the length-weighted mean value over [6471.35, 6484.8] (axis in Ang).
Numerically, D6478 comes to 269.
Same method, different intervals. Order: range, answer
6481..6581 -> 266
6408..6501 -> 279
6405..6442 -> 288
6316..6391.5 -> 281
